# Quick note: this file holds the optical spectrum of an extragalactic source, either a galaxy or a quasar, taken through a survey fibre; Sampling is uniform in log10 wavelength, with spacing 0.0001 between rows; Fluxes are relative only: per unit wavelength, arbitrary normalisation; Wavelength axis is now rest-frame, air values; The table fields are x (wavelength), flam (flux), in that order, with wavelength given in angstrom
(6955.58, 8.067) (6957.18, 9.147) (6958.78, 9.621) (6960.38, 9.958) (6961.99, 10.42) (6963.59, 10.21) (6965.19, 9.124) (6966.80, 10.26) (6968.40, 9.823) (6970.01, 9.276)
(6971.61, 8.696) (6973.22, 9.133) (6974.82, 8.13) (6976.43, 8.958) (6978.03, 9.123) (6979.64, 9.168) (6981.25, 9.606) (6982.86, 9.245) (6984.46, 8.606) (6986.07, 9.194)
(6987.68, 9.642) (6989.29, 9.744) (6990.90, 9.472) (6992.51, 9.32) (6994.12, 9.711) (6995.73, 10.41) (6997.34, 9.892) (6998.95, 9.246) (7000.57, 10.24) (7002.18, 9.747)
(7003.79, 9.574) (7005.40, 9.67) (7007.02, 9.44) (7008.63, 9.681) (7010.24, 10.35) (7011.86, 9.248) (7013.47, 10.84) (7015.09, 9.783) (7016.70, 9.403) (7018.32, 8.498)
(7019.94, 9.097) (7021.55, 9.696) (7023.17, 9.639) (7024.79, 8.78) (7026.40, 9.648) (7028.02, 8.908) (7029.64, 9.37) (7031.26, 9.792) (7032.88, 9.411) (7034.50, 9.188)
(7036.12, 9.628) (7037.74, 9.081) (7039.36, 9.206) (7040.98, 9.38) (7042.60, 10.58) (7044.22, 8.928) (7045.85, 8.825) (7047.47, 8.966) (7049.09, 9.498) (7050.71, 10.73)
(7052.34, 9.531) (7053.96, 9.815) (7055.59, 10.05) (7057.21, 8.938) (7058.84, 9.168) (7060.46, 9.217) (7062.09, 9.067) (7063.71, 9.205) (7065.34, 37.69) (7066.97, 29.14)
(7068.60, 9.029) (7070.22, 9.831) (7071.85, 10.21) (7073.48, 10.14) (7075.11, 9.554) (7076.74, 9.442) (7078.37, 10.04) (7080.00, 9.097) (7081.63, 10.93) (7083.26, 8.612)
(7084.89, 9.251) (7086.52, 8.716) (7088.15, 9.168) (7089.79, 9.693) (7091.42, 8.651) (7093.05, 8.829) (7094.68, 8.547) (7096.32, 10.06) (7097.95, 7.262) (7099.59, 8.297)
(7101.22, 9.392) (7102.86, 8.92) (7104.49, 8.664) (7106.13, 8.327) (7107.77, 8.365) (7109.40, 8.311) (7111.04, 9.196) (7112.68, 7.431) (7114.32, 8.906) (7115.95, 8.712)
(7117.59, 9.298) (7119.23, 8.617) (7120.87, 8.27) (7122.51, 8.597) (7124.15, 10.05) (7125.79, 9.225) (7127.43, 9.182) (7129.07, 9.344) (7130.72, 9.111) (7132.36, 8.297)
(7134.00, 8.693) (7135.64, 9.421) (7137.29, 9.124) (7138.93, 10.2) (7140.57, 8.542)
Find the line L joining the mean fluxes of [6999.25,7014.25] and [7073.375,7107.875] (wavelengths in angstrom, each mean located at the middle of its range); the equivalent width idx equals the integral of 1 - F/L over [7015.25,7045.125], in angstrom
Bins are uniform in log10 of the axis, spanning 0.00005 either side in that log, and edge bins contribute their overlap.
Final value 0.8 angstrom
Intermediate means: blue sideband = 9.84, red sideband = 9.08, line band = 9.35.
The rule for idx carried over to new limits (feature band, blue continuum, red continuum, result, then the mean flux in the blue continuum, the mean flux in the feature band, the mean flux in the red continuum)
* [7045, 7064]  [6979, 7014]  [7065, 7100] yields 2.2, 9.63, 9.42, 11.1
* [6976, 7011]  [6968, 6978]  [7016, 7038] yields -1.7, 8.98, 9.55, 9.3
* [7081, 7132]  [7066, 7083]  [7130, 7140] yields 7.3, 11.9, 8.89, 9.13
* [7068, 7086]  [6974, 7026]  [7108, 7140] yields -1.0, 9.48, 9.64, 8.94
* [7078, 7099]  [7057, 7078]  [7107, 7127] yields 4.1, 13.2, 9.11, 8.76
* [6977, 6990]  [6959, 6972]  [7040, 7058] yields 0.6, 9.75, 9.28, 9.57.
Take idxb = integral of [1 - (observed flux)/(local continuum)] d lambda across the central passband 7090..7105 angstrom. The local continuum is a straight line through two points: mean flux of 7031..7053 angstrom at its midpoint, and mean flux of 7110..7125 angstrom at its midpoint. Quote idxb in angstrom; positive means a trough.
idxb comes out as 0.3 angstrom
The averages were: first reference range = 9.47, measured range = 8.78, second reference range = 8.78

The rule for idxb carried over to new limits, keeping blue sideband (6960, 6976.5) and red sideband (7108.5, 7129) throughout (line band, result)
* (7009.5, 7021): -0.4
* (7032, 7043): -0.3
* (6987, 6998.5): -0.5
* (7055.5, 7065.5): -3.2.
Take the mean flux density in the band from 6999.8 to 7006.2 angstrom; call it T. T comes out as 9.82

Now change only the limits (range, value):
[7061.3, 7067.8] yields 21.3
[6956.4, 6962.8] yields 9.79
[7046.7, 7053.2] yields 9.69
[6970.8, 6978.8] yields 8.82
